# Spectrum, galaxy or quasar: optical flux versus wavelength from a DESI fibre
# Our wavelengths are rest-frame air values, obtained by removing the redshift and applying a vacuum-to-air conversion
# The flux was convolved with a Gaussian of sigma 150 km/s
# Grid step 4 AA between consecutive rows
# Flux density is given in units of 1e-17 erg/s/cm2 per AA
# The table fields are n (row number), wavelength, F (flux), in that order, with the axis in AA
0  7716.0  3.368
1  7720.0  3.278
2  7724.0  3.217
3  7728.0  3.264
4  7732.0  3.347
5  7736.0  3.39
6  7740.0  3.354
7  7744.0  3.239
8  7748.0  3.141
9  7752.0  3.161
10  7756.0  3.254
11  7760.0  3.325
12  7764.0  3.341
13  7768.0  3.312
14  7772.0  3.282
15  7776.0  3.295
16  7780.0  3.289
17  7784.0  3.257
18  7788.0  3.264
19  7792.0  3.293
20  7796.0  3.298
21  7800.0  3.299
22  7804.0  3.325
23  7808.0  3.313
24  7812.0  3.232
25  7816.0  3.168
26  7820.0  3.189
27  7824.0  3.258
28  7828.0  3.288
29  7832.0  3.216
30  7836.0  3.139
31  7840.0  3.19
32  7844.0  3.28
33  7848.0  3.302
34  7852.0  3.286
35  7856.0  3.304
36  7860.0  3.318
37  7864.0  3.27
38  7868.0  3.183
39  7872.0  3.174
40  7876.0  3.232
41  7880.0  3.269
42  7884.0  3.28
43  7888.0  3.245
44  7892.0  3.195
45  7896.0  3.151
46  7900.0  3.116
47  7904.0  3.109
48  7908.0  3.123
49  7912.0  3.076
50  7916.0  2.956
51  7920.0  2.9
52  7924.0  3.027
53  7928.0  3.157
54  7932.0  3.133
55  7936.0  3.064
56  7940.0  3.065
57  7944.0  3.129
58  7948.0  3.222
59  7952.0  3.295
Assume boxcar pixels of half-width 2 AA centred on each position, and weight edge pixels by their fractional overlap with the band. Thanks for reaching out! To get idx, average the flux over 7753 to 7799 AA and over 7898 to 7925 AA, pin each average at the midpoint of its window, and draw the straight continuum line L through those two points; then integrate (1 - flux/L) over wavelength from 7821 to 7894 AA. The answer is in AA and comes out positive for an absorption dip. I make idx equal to -2.4 AA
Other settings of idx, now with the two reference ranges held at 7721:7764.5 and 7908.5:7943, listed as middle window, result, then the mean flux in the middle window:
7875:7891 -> -0.8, 3.25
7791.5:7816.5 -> -0.6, 3.28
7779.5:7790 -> -0.1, 3.27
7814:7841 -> -0.3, 3.21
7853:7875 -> -0.9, 3.25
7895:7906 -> -0.1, 3.12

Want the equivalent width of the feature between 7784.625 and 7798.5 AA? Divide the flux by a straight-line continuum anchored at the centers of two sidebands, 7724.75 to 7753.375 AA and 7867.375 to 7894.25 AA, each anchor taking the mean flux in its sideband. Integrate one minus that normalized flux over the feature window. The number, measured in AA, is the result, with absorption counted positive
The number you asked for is -0.1 AA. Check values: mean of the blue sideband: 3.27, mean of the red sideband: 3.23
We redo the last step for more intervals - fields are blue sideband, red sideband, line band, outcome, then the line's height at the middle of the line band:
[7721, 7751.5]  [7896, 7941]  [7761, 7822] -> -1.3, 3.21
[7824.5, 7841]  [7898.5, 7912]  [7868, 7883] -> -0.3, 3.15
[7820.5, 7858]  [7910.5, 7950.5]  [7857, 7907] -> -0.7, 3.17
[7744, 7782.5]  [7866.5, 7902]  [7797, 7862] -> -0.5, 3.23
